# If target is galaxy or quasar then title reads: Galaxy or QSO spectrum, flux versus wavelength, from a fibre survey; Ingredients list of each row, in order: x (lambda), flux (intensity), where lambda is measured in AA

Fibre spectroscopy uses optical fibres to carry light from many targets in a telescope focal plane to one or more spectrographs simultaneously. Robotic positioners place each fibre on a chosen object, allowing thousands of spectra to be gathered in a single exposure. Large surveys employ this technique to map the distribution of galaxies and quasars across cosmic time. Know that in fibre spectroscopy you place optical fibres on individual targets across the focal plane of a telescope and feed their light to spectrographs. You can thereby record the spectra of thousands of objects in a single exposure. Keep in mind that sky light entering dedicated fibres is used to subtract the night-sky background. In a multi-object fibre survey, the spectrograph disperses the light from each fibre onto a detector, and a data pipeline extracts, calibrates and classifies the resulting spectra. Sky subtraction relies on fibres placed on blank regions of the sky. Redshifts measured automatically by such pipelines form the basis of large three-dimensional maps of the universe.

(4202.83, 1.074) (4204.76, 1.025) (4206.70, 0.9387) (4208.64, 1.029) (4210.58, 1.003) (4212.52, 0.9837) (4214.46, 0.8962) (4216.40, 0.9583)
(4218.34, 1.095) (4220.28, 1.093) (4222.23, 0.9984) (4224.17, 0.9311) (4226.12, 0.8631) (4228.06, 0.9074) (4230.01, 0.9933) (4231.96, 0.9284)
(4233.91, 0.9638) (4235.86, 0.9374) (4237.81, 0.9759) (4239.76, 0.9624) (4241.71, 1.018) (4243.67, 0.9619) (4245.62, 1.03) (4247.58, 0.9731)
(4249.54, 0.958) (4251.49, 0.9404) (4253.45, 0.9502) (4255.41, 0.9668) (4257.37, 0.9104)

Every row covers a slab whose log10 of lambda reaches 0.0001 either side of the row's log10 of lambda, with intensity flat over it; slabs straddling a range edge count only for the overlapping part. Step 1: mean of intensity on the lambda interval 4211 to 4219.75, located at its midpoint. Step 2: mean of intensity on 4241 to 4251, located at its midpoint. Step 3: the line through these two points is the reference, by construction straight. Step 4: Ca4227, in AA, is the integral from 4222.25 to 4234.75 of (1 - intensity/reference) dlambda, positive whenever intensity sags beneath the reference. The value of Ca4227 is 0.7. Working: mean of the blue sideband 0.991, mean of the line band 0.936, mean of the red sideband 0.985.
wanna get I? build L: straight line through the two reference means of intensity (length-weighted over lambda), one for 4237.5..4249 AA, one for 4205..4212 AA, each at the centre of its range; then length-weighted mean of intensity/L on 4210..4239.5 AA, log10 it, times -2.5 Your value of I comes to 0.02 mag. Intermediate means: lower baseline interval 0.992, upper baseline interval 0.986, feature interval 0.968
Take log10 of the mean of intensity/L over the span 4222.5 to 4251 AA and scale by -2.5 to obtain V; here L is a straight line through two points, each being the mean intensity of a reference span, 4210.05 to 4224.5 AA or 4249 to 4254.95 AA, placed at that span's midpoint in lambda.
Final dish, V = 0.014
